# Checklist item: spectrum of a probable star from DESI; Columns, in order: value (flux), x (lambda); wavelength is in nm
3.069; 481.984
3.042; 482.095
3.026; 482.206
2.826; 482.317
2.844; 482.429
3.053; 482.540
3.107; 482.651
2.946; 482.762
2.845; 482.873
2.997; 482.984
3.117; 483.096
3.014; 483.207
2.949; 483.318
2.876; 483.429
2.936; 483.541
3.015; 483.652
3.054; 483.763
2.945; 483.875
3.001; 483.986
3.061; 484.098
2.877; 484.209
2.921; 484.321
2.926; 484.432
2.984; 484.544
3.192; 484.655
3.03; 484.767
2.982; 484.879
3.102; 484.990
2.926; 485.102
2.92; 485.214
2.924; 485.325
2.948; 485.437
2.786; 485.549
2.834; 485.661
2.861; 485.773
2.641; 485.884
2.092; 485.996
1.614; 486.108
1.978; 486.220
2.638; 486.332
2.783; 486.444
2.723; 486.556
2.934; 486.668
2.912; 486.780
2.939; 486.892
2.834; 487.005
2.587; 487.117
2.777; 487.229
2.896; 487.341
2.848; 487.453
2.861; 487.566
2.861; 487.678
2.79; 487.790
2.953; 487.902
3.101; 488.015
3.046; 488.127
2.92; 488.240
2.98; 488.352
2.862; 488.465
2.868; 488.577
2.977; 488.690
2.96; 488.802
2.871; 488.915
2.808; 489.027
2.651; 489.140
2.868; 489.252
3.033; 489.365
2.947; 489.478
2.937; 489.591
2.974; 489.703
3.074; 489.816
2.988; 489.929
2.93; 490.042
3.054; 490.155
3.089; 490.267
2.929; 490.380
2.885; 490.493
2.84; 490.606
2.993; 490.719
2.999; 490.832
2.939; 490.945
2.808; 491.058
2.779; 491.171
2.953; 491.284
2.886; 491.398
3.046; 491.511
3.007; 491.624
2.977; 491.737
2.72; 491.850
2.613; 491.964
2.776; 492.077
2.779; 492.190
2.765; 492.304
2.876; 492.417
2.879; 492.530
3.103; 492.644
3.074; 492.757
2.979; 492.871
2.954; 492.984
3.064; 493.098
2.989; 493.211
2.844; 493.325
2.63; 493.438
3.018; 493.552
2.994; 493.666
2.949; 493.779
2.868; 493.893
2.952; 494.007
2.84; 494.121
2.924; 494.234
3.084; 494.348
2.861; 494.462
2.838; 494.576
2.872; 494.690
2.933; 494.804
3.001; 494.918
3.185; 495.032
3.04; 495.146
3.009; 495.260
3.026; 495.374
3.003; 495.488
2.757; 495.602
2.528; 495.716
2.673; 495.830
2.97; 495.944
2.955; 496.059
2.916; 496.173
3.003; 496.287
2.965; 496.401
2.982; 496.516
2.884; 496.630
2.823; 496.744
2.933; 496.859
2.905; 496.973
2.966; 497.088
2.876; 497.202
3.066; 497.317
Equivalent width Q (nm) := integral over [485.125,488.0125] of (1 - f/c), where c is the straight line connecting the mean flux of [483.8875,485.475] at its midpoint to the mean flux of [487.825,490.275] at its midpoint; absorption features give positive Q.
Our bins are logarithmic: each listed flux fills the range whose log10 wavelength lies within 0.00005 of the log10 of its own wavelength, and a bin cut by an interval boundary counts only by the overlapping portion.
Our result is 0.23 nm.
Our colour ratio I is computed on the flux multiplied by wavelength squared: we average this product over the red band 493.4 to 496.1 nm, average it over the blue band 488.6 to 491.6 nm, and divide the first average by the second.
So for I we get 1.0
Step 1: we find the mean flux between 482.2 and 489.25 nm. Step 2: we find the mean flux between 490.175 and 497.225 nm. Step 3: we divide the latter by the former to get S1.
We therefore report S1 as 1.02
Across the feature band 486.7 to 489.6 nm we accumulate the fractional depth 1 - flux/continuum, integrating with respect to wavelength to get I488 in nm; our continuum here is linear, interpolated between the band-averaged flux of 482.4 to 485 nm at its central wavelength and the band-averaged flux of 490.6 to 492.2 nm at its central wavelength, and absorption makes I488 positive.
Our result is 0.04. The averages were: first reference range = 2.99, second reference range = 2.88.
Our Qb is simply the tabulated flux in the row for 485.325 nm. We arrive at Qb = 2.924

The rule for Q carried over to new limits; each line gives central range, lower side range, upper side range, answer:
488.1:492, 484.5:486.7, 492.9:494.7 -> -0.11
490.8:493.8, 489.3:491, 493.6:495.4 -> 0.06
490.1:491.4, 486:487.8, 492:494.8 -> -0.06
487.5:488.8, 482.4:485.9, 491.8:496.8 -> 0.00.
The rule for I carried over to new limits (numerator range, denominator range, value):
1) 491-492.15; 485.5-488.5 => 1.06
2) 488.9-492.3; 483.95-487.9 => 1.06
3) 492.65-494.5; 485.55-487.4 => 1.15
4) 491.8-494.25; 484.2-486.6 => 1.08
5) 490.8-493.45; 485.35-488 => 1.09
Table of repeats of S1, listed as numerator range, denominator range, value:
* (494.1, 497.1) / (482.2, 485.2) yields 0.98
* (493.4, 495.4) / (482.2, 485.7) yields 0.99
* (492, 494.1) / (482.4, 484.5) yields 0.98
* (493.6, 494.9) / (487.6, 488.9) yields 1.00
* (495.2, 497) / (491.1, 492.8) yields 1.01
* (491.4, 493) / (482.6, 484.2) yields 0.97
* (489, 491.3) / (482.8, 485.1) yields 0.98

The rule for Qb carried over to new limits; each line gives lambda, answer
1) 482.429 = 2.844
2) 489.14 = 2.651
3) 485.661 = 2.834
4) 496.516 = 2.982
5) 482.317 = 2.826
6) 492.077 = 2.776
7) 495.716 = 2.528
